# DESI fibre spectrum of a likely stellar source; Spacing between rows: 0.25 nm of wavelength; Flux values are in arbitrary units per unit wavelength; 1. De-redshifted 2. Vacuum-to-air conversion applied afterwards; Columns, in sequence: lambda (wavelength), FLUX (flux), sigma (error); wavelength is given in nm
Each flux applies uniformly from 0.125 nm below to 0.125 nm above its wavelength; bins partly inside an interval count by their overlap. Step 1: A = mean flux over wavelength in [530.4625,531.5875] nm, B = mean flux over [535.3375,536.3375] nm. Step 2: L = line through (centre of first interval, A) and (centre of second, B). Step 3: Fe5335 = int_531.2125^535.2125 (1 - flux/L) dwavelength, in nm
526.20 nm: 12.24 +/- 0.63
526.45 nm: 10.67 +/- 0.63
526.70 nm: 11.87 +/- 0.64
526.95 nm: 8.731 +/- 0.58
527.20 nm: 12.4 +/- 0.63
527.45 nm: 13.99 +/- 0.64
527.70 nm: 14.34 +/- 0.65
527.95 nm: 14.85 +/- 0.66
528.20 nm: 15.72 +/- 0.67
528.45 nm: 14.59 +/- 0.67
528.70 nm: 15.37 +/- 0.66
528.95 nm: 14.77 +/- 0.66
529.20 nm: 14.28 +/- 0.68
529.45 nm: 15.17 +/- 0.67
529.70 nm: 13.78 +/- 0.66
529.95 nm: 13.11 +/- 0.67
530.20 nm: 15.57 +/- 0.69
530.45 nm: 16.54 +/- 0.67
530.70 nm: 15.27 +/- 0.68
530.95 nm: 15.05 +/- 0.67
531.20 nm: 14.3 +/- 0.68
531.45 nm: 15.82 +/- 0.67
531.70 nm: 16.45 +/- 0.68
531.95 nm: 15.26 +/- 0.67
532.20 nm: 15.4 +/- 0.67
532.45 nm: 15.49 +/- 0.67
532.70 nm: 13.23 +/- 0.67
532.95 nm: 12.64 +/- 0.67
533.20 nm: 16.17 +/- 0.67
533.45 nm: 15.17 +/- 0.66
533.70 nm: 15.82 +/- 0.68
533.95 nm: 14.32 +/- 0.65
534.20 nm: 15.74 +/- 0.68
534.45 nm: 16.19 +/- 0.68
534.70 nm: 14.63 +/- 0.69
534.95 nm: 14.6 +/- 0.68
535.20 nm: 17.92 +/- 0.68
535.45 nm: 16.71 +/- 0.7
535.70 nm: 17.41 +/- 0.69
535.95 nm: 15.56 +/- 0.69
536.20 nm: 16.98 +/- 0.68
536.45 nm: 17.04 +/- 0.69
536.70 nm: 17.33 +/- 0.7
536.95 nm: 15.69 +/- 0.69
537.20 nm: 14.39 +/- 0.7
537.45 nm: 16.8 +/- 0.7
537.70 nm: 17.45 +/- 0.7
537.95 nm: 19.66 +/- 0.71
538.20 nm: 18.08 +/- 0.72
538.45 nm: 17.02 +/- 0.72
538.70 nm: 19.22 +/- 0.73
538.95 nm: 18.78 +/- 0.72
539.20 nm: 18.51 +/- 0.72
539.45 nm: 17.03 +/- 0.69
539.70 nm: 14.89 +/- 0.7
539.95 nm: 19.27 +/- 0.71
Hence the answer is 0.18 nm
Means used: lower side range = 15.3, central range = 15.2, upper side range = 16.7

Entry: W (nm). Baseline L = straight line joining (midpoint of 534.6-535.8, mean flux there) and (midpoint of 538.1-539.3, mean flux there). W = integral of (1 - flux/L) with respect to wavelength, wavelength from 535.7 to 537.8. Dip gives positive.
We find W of 0.09 nm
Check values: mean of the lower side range 16.3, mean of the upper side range 18.3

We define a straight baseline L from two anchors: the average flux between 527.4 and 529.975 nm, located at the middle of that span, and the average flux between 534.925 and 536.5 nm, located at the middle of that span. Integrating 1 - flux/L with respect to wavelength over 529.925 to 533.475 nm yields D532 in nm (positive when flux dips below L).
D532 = 0.10 nm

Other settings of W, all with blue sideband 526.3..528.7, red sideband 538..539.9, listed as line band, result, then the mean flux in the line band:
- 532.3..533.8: 0.06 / 14.7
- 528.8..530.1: -0.03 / 14.3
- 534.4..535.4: 0.02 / 15.9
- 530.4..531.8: -0.09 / 15.5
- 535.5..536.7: -0.01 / 16.8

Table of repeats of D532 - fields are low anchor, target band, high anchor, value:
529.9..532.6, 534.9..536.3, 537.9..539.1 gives 0.049 nm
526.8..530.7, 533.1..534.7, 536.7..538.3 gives 0.039 nm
